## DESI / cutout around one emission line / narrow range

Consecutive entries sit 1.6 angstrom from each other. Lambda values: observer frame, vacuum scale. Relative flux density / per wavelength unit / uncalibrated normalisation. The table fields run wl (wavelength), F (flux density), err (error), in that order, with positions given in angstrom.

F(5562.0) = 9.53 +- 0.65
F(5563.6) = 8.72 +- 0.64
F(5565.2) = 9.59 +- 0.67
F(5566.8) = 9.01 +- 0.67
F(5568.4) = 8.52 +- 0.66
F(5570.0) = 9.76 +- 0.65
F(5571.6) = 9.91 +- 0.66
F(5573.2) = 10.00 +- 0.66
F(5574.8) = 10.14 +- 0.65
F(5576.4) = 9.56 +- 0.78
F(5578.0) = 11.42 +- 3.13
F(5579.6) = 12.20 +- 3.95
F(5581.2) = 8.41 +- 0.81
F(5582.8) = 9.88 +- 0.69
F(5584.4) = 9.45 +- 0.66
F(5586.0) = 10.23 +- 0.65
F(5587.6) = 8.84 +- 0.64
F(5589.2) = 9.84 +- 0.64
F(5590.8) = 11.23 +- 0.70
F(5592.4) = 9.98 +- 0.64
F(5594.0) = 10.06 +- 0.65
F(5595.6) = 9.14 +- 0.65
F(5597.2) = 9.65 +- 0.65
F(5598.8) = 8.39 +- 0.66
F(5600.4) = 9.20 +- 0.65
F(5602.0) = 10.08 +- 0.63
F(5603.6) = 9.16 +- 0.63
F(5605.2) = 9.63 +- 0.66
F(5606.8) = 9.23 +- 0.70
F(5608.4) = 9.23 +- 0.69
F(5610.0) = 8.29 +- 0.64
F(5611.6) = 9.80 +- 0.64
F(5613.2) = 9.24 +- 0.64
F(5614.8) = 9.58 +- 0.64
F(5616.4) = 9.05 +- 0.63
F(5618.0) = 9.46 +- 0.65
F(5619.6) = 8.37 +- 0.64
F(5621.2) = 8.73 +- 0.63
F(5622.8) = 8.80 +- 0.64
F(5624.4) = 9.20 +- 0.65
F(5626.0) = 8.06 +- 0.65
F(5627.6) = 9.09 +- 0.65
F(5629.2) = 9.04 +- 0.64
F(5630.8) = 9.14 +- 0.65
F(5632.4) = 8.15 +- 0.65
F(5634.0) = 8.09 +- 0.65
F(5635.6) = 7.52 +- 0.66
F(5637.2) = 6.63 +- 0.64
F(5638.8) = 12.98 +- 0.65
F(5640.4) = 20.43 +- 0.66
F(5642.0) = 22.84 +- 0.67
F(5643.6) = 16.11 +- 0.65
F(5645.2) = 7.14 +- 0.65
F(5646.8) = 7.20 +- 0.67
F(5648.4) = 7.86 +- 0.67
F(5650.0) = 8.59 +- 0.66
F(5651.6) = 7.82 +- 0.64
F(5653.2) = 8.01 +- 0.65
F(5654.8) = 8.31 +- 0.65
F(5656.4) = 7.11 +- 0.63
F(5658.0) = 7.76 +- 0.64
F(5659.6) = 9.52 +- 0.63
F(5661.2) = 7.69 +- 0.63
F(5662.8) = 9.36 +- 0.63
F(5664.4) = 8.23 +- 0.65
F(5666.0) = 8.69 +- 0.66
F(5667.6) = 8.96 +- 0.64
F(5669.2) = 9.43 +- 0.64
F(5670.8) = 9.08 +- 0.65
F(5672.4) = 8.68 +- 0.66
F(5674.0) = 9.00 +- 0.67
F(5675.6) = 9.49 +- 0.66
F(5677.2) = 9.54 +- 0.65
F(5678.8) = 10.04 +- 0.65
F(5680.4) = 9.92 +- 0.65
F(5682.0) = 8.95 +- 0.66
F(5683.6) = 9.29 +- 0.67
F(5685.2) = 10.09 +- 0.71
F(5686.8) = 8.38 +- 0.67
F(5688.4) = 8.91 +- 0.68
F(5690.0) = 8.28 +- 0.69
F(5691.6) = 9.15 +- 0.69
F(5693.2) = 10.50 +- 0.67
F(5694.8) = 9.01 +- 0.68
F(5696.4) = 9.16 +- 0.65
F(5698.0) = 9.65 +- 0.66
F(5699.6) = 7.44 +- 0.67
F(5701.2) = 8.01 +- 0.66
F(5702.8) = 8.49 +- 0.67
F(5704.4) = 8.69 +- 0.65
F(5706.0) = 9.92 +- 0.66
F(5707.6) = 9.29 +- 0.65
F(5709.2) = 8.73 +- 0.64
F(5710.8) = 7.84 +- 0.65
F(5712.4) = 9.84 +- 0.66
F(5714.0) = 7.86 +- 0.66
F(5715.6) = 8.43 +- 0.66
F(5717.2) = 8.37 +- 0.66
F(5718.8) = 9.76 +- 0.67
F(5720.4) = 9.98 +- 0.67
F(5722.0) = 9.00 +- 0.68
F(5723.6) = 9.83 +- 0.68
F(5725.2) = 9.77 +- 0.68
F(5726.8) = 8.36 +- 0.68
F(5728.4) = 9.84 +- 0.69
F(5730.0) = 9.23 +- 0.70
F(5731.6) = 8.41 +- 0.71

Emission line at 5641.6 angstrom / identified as H-beta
